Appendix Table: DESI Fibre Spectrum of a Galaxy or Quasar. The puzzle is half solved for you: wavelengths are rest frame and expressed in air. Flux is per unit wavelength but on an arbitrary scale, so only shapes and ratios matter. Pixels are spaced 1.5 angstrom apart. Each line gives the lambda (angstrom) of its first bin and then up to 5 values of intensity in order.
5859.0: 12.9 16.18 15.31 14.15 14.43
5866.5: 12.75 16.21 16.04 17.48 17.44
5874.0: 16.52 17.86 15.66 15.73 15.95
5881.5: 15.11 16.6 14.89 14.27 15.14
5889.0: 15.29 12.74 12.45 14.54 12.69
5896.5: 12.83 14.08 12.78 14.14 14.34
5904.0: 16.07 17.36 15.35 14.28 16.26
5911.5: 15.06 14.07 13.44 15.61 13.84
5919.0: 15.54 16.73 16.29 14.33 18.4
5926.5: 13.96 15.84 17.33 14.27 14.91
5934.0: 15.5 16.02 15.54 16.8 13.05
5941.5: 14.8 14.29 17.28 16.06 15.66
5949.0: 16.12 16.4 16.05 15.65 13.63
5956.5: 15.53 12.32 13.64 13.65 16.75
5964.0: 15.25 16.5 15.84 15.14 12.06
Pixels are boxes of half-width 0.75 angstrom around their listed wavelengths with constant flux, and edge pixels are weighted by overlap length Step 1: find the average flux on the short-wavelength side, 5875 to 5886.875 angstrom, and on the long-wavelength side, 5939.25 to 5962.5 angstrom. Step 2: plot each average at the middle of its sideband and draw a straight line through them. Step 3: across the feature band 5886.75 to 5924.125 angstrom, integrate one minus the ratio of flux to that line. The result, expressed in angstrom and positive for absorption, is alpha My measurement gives 2.0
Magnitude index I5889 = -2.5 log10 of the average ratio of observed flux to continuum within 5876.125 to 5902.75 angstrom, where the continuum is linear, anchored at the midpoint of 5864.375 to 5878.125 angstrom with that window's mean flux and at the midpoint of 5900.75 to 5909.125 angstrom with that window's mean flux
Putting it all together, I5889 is 0.09 mag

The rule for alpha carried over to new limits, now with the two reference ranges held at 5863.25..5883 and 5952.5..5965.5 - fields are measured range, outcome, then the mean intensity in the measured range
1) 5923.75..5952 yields -1.3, 15.7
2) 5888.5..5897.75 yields 1.3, 13.4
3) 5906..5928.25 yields 0.0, 15.3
